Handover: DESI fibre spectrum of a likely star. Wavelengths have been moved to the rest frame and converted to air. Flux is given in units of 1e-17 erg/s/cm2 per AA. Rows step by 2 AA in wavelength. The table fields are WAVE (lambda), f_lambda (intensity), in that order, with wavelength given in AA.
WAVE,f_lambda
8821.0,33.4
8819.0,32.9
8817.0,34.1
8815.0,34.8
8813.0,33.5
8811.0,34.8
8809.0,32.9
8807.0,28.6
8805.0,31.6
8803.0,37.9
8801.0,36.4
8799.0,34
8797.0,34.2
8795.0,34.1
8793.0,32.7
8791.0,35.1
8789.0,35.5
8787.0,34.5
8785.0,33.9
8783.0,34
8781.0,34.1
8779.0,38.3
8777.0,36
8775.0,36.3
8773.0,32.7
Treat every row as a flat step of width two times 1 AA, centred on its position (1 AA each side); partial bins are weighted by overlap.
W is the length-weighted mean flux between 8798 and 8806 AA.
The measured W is 35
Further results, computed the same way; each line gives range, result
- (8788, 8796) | 34.4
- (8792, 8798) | 33.7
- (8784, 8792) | 34.8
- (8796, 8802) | 34.9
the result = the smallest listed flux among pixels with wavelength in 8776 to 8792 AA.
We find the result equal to 33.9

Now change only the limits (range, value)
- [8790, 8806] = 31.6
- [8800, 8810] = 28.6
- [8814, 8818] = 34.1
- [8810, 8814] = 33.5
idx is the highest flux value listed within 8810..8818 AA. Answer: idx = 34.8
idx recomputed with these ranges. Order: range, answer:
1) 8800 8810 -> 37.9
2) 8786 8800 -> 35.5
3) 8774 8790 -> 38.3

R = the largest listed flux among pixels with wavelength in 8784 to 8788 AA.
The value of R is 34.5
